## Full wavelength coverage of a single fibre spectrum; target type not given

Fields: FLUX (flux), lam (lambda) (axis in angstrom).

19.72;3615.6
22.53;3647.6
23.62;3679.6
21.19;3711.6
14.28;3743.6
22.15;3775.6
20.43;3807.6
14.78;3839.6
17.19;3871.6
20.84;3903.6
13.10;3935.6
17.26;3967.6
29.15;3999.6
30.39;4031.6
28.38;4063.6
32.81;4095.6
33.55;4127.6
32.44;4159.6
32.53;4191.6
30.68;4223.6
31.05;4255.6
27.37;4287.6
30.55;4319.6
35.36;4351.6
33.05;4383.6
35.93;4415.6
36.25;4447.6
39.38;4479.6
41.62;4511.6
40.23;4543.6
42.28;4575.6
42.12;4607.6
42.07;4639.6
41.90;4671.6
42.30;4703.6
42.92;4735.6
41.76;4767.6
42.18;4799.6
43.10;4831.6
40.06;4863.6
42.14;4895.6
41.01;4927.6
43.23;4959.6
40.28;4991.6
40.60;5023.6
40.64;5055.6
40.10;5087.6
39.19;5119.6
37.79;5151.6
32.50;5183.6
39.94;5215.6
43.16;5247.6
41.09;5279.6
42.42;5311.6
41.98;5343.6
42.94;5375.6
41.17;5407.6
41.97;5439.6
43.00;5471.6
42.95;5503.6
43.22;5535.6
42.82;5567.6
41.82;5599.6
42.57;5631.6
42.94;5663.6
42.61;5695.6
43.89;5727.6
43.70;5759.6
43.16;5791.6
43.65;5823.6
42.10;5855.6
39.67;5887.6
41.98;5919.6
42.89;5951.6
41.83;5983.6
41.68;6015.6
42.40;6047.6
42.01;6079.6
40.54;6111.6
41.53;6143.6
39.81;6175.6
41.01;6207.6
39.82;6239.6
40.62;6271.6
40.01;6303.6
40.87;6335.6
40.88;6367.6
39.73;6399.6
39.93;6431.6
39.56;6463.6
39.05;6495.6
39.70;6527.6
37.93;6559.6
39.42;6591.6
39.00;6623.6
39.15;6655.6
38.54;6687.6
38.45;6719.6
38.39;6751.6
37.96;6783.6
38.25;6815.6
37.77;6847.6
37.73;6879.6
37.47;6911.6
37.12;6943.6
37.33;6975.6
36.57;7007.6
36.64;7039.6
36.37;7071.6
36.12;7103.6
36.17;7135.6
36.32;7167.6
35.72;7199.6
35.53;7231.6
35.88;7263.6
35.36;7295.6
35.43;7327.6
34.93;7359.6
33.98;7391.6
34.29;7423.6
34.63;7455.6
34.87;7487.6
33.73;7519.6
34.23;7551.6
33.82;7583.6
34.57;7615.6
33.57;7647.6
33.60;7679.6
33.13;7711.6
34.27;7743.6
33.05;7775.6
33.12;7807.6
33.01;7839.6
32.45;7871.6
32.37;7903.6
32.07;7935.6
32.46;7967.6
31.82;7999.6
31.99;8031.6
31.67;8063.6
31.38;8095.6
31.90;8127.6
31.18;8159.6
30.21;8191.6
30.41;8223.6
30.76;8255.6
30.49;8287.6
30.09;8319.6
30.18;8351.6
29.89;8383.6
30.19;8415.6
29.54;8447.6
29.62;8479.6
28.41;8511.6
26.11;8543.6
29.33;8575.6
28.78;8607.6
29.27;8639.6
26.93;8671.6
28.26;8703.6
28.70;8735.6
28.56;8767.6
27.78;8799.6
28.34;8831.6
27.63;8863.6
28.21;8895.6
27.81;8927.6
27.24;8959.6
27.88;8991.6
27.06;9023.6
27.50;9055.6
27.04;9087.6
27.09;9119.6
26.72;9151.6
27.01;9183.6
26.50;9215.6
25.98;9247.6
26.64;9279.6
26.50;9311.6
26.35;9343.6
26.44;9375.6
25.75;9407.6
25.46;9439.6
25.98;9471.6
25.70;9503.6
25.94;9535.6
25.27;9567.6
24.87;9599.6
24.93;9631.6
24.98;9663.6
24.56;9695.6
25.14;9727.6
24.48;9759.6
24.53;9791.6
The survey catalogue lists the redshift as 0.00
